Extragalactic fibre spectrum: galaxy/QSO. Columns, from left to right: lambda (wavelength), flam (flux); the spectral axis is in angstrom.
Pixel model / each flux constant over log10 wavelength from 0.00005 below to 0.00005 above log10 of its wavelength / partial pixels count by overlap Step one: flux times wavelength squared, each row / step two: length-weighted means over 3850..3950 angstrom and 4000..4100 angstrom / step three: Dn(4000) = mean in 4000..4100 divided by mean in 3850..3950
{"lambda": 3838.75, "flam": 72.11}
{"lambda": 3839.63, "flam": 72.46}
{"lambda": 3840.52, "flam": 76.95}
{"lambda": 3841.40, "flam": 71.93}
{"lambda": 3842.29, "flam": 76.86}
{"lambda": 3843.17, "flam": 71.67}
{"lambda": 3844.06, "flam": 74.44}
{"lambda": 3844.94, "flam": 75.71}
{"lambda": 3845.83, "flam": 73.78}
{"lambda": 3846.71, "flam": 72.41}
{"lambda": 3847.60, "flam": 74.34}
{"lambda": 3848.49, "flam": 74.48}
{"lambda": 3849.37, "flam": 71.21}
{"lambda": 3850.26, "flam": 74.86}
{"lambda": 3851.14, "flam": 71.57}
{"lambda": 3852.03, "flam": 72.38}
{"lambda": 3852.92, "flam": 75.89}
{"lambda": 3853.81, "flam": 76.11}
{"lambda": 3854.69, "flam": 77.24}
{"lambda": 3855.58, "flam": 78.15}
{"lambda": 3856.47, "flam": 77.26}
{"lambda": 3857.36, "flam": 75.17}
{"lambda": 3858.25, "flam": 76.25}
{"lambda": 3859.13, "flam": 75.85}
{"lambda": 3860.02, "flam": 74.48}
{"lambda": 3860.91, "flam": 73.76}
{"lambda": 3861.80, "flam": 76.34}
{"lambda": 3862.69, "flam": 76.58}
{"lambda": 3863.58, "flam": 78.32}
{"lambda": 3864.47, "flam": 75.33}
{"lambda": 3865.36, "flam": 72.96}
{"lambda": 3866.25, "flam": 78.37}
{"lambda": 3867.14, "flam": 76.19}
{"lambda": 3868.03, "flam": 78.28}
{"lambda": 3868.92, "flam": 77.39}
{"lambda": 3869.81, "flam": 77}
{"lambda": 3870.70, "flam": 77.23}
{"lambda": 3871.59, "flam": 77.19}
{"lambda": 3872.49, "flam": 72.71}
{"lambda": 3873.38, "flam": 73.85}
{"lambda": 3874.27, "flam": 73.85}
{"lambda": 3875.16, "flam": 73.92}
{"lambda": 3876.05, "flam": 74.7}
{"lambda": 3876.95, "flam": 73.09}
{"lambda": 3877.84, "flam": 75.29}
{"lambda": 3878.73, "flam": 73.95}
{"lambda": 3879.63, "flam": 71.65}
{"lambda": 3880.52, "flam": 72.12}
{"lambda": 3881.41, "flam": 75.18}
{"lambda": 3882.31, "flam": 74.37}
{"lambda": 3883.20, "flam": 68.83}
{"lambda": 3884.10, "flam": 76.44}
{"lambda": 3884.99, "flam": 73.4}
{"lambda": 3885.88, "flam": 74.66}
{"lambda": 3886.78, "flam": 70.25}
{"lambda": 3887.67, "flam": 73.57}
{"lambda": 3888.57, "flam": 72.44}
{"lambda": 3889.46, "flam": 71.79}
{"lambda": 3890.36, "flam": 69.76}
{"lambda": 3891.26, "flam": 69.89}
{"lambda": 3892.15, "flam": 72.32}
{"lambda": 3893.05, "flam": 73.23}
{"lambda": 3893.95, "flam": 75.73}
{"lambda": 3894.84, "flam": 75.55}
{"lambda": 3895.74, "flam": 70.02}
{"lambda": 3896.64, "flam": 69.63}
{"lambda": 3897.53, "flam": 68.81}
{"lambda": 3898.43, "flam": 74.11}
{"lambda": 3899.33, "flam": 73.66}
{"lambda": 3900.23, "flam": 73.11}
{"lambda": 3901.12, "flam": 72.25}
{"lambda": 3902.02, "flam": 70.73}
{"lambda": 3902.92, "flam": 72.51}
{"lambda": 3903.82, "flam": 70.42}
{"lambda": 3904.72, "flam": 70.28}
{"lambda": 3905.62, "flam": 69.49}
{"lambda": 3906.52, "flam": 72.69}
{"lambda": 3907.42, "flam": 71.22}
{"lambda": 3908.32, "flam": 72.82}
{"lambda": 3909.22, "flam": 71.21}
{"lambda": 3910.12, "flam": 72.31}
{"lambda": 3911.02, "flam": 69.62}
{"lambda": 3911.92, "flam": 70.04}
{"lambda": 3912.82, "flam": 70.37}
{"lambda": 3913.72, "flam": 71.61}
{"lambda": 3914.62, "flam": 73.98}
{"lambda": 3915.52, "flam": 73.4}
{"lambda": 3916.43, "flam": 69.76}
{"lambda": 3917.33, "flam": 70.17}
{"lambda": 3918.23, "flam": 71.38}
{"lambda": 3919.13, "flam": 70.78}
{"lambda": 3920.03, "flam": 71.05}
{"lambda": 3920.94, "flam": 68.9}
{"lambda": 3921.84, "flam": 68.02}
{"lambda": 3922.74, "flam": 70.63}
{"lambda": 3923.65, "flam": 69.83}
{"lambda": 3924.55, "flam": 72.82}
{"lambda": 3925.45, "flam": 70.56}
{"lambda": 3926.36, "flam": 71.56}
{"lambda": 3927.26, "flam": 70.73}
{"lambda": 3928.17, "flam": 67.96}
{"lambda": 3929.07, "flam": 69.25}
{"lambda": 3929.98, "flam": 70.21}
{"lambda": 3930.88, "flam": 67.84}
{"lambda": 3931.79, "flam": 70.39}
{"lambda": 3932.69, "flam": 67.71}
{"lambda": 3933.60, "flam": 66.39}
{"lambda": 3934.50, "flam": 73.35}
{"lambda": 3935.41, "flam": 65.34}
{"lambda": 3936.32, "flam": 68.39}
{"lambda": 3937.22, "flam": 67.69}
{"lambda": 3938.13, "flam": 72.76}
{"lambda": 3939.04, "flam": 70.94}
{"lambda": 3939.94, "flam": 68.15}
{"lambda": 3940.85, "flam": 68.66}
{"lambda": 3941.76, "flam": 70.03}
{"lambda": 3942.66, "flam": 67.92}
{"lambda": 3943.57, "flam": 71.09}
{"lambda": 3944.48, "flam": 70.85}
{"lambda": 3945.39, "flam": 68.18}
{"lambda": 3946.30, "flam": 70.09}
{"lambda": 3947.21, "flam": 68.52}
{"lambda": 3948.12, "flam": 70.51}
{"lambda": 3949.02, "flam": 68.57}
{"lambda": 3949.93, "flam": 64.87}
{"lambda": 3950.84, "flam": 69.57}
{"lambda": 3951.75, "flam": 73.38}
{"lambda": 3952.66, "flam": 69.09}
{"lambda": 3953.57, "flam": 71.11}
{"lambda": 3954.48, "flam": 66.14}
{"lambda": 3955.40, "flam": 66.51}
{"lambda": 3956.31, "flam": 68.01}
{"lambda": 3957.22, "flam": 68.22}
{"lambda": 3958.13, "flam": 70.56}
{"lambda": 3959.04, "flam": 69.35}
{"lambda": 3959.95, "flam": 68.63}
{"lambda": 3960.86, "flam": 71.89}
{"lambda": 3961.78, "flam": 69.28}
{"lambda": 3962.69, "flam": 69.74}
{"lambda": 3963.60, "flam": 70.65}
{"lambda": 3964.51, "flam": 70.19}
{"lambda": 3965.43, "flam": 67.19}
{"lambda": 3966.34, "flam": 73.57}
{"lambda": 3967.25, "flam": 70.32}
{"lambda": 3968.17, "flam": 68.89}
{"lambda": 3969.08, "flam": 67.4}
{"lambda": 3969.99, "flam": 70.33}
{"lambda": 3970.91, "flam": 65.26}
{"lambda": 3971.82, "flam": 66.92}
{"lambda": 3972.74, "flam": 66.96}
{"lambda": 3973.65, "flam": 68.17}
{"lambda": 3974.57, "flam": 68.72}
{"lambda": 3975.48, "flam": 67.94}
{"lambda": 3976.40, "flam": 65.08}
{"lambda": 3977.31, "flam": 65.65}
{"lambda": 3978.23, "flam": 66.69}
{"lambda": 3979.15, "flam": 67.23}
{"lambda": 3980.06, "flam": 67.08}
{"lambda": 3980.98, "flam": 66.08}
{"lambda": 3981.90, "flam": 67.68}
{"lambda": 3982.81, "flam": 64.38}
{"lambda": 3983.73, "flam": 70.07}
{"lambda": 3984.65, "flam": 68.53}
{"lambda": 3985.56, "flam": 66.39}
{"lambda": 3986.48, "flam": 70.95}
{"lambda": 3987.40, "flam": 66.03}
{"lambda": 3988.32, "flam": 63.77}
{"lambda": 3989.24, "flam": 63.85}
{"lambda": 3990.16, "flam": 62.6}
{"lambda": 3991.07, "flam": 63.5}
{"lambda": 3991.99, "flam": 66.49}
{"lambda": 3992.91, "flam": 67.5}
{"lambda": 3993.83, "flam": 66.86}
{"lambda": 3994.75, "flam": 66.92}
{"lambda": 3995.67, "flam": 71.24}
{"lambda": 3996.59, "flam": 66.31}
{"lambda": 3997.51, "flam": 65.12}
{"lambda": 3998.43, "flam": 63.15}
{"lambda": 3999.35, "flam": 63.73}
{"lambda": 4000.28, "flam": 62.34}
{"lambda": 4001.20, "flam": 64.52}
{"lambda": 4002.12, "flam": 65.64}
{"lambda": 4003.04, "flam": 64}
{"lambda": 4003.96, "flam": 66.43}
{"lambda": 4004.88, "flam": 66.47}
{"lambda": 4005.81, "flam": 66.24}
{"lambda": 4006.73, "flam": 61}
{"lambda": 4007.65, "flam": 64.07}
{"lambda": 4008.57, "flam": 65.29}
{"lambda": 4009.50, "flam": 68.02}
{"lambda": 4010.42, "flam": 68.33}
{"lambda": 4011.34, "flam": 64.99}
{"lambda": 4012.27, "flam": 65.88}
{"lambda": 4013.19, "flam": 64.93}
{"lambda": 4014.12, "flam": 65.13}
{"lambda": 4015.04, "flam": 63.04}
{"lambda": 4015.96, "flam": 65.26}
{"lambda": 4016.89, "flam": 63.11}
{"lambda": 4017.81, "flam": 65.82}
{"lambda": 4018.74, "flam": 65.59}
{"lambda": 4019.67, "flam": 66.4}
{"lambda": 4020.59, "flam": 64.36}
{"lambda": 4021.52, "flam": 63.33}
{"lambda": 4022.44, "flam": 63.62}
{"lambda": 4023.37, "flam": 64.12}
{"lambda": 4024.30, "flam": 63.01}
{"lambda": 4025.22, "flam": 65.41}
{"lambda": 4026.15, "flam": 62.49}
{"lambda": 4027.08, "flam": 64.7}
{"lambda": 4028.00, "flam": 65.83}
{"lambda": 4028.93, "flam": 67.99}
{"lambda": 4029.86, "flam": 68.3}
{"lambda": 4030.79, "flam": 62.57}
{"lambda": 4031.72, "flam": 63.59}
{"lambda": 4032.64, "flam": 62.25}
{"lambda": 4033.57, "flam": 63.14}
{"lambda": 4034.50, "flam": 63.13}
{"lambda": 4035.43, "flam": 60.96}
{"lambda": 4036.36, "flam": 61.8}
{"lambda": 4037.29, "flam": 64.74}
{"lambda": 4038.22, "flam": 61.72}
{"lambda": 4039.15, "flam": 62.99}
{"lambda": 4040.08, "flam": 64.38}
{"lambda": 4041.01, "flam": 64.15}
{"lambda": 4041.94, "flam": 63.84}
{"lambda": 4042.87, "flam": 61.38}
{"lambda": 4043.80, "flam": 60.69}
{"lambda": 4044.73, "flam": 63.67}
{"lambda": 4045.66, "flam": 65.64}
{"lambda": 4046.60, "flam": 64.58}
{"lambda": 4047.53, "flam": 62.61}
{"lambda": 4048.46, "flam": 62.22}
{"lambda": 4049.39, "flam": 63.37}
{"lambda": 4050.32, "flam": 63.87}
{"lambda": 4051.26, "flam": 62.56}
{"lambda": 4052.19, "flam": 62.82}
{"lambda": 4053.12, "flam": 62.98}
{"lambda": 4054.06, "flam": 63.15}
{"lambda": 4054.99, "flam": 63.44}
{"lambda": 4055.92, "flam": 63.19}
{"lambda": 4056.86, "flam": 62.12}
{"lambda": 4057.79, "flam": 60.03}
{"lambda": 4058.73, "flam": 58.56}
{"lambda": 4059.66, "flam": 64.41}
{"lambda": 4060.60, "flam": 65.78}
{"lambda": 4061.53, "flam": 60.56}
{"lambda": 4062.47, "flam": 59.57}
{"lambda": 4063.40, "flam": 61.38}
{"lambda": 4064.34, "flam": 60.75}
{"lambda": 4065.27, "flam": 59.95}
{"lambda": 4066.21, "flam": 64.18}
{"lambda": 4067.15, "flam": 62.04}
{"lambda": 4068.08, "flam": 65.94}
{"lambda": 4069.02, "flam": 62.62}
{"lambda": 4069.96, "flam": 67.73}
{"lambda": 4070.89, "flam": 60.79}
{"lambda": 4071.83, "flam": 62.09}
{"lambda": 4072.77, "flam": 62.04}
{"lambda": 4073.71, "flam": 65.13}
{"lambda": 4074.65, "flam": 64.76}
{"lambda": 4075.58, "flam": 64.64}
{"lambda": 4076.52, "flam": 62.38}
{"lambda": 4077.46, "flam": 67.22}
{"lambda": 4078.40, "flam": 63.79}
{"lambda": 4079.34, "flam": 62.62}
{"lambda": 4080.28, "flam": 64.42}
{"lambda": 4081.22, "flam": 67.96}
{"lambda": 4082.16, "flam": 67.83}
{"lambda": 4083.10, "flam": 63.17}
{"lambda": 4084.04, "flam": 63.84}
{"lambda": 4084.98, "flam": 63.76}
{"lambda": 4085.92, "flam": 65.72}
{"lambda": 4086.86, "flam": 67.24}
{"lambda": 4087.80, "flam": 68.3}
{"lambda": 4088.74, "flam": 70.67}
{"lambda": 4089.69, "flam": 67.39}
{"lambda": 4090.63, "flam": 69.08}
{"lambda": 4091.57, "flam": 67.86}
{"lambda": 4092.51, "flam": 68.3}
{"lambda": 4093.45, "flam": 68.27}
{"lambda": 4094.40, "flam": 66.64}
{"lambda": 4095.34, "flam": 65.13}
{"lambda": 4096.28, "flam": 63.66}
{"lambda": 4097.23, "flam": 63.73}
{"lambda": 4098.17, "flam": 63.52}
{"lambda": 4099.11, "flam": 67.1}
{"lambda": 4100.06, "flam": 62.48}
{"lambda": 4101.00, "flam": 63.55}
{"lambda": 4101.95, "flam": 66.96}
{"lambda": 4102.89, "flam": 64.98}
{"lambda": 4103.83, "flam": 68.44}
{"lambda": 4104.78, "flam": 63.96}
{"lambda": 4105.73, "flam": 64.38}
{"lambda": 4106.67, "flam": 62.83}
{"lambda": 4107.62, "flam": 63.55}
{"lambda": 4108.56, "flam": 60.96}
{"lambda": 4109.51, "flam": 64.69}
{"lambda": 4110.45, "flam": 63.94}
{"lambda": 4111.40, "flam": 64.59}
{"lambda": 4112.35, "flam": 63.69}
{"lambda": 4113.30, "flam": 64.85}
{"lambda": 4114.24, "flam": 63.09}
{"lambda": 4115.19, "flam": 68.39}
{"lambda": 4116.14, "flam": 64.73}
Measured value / 1.0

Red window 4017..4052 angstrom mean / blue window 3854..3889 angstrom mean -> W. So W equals 0.85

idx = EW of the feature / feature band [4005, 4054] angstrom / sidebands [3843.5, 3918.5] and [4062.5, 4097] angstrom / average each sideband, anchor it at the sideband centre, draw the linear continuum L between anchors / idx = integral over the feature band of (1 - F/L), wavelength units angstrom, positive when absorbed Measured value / 2.2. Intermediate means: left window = 73.5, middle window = 64.1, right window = 64.9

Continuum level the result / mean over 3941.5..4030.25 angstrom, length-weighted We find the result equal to 66.9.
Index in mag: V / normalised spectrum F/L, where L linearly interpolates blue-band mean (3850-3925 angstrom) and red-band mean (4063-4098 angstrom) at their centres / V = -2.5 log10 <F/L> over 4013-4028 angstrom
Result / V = 0.05 mag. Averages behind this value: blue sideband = 73.2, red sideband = 64.9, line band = 64.4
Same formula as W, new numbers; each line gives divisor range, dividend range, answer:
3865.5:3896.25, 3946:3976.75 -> 0.93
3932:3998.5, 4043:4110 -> 0.94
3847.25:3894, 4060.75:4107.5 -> 0.87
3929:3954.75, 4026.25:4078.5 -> 0.91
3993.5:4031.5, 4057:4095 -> 0.99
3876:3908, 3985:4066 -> 0.89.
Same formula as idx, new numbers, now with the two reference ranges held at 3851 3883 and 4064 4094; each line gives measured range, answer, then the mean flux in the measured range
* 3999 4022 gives 1.1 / 65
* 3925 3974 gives 1.5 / 69.2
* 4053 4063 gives 0.6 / 62.1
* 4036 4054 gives 1.0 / 63.2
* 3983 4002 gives 0.9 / 65.9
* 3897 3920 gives 0.6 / 71.5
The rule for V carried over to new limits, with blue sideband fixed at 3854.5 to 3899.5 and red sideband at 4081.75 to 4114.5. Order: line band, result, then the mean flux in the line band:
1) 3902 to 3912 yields 0.029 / 71.1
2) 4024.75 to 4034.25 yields 0.057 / 64.6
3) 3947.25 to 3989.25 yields 0.037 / 68.3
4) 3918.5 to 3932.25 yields 0.034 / 70.1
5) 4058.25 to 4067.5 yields 0.087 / 61.7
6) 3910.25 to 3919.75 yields 0.023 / 71.2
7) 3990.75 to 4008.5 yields 0.064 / 65.4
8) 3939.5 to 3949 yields 0.033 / 69.4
